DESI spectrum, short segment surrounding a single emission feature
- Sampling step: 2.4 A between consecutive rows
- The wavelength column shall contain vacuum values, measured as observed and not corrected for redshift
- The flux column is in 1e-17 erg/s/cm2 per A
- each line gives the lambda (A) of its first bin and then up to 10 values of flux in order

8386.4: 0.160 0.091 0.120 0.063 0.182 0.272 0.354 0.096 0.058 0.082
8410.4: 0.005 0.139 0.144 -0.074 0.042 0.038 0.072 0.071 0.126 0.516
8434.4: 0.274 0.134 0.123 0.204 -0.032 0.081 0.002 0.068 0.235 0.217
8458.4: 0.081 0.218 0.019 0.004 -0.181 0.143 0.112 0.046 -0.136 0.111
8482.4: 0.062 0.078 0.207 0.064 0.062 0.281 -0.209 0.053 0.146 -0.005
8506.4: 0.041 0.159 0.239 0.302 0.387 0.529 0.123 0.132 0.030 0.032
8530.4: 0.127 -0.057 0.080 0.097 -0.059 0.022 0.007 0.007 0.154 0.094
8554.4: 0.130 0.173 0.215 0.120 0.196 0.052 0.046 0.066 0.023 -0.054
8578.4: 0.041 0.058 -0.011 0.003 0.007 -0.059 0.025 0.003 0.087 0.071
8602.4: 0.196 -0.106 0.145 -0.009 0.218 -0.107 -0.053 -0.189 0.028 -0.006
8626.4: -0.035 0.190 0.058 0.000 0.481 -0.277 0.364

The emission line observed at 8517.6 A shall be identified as H-gamma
